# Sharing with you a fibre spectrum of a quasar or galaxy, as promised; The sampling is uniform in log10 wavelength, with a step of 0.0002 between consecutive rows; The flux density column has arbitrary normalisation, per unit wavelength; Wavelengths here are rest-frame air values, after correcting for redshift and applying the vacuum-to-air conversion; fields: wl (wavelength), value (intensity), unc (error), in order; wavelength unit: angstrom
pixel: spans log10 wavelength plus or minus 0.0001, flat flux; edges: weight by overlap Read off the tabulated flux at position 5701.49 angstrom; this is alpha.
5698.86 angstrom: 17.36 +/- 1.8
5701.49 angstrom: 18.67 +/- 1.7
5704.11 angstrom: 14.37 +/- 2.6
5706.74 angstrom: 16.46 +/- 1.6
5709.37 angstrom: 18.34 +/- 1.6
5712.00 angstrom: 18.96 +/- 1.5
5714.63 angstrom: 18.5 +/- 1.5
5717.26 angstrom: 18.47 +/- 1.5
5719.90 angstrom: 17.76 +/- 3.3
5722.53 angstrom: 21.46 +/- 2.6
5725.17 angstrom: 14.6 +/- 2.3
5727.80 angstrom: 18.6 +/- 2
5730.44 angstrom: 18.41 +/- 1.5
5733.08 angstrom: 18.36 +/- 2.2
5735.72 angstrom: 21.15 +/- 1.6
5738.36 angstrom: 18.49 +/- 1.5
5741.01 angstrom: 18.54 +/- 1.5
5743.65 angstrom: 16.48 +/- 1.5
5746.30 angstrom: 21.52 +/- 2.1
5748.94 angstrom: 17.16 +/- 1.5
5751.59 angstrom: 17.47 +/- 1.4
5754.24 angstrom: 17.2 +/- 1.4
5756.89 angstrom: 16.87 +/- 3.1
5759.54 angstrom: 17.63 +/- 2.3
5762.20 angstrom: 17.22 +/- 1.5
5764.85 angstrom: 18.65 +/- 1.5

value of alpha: 18.67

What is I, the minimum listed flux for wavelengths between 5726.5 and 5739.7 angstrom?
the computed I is 18.36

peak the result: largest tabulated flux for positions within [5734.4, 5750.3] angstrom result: 21.52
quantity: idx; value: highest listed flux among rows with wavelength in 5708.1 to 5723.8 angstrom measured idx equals 21.46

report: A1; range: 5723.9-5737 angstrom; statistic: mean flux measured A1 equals 18.2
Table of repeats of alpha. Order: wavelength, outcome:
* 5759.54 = 17.63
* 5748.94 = 17.16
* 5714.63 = 18.5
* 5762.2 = 17.22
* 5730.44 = 18.41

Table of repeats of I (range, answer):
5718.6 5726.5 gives 14.6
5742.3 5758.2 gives 16.48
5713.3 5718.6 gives 18.47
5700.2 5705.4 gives 14.37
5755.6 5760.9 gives 16.87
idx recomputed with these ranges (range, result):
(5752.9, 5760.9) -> 17.63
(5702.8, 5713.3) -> 18.96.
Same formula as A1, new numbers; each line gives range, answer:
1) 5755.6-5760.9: 17.2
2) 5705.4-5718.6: 18.1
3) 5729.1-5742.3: 19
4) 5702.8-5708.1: 15.4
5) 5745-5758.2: 18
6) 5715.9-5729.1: 18.2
